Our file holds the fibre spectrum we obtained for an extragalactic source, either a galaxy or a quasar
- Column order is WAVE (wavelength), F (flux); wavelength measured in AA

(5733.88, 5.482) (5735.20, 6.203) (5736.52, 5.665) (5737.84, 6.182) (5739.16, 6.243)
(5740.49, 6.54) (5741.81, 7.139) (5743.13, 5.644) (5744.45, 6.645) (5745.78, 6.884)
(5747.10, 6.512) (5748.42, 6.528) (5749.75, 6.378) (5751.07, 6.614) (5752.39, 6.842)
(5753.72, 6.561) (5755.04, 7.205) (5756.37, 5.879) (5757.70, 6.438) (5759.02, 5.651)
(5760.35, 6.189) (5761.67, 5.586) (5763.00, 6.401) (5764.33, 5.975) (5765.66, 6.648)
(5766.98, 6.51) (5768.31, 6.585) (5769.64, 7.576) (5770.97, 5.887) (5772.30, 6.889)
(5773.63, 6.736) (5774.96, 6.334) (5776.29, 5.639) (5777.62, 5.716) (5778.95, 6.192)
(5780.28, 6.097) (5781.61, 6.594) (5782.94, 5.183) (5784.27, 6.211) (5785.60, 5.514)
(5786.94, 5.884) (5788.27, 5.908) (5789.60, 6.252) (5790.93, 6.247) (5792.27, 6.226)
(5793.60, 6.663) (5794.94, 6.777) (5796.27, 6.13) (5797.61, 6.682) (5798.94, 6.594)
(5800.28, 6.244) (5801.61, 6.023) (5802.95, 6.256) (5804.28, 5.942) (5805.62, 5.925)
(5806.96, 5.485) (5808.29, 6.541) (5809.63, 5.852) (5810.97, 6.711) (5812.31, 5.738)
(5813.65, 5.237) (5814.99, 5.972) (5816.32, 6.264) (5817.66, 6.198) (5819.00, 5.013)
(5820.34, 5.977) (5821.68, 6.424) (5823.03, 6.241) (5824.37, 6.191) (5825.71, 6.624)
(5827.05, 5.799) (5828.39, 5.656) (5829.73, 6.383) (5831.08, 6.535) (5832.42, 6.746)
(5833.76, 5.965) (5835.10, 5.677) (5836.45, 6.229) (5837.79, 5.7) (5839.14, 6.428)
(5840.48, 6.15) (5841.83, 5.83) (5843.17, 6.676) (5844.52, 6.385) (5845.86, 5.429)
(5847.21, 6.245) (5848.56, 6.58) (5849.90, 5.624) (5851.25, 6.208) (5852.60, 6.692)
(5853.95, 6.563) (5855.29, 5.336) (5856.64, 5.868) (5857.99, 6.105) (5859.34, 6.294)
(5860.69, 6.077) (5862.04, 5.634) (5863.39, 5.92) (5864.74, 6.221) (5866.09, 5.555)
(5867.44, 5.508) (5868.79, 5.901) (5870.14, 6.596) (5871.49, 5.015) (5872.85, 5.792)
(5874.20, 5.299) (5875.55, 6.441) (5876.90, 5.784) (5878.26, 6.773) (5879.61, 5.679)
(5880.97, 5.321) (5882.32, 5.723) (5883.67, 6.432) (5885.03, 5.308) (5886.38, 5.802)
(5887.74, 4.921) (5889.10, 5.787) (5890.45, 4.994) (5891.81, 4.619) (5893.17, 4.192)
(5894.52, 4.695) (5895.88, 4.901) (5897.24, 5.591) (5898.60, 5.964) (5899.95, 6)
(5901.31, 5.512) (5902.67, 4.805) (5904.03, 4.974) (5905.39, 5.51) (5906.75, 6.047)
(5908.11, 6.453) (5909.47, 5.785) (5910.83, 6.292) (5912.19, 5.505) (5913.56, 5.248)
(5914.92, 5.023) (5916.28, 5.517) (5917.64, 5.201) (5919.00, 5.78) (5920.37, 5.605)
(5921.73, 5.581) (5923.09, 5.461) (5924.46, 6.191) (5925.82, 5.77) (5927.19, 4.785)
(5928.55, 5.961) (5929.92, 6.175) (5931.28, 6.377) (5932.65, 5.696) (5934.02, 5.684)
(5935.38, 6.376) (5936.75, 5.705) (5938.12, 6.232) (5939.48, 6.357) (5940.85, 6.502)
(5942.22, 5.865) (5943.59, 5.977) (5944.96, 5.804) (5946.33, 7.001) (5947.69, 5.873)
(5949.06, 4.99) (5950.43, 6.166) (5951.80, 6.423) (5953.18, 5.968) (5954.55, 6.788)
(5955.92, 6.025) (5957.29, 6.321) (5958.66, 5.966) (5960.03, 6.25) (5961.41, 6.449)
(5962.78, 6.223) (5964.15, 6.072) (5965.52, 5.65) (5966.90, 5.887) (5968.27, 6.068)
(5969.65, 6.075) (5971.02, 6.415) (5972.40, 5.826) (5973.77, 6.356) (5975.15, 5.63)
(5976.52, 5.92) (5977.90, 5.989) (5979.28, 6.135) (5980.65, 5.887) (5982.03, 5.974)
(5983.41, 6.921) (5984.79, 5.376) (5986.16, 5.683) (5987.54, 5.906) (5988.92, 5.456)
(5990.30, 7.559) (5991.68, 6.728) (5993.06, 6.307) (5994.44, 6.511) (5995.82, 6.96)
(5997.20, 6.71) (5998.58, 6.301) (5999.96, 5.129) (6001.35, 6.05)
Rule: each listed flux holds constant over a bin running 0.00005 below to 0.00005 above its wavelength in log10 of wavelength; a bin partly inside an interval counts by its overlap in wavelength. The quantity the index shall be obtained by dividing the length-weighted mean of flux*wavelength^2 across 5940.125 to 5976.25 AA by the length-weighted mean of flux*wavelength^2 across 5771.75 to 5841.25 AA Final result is 1.0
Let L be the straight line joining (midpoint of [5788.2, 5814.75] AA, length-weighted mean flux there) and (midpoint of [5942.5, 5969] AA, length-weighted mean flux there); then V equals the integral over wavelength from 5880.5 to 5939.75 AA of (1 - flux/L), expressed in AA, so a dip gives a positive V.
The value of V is 5.2 AA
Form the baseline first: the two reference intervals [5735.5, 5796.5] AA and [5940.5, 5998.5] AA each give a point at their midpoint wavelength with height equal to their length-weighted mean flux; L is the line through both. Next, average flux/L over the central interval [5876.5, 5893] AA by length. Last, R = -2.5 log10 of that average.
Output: 0.12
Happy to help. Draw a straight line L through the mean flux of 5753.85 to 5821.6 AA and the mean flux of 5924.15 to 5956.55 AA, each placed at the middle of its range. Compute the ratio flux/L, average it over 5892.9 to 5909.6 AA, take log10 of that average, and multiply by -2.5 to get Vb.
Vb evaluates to 0.12 mag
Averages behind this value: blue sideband 6.17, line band 5.44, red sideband 6.03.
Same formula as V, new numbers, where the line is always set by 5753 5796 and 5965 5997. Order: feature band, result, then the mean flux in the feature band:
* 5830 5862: 0.41 AA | 6.14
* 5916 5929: 1.26 AA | 5.58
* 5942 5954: 0.28 AA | 6.02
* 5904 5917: 1.09 AA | 5.67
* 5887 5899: 2.20 AA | 5.05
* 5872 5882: 0.57 AA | 5.85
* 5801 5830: 1.01 AA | 6.02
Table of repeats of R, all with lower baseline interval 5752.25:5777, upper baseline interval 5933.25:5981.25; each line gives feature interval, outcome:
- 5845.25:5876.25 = 0.05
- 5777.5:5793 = 0.06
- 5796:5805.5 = 0.01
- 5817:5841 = 0.03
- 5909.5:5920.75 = 0.11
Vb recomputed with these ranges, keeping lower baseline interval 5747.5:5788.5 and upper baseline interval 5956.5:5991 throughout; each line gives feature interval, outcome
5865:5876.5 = 0.07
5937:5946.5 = -0.01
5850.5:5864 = 0.02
